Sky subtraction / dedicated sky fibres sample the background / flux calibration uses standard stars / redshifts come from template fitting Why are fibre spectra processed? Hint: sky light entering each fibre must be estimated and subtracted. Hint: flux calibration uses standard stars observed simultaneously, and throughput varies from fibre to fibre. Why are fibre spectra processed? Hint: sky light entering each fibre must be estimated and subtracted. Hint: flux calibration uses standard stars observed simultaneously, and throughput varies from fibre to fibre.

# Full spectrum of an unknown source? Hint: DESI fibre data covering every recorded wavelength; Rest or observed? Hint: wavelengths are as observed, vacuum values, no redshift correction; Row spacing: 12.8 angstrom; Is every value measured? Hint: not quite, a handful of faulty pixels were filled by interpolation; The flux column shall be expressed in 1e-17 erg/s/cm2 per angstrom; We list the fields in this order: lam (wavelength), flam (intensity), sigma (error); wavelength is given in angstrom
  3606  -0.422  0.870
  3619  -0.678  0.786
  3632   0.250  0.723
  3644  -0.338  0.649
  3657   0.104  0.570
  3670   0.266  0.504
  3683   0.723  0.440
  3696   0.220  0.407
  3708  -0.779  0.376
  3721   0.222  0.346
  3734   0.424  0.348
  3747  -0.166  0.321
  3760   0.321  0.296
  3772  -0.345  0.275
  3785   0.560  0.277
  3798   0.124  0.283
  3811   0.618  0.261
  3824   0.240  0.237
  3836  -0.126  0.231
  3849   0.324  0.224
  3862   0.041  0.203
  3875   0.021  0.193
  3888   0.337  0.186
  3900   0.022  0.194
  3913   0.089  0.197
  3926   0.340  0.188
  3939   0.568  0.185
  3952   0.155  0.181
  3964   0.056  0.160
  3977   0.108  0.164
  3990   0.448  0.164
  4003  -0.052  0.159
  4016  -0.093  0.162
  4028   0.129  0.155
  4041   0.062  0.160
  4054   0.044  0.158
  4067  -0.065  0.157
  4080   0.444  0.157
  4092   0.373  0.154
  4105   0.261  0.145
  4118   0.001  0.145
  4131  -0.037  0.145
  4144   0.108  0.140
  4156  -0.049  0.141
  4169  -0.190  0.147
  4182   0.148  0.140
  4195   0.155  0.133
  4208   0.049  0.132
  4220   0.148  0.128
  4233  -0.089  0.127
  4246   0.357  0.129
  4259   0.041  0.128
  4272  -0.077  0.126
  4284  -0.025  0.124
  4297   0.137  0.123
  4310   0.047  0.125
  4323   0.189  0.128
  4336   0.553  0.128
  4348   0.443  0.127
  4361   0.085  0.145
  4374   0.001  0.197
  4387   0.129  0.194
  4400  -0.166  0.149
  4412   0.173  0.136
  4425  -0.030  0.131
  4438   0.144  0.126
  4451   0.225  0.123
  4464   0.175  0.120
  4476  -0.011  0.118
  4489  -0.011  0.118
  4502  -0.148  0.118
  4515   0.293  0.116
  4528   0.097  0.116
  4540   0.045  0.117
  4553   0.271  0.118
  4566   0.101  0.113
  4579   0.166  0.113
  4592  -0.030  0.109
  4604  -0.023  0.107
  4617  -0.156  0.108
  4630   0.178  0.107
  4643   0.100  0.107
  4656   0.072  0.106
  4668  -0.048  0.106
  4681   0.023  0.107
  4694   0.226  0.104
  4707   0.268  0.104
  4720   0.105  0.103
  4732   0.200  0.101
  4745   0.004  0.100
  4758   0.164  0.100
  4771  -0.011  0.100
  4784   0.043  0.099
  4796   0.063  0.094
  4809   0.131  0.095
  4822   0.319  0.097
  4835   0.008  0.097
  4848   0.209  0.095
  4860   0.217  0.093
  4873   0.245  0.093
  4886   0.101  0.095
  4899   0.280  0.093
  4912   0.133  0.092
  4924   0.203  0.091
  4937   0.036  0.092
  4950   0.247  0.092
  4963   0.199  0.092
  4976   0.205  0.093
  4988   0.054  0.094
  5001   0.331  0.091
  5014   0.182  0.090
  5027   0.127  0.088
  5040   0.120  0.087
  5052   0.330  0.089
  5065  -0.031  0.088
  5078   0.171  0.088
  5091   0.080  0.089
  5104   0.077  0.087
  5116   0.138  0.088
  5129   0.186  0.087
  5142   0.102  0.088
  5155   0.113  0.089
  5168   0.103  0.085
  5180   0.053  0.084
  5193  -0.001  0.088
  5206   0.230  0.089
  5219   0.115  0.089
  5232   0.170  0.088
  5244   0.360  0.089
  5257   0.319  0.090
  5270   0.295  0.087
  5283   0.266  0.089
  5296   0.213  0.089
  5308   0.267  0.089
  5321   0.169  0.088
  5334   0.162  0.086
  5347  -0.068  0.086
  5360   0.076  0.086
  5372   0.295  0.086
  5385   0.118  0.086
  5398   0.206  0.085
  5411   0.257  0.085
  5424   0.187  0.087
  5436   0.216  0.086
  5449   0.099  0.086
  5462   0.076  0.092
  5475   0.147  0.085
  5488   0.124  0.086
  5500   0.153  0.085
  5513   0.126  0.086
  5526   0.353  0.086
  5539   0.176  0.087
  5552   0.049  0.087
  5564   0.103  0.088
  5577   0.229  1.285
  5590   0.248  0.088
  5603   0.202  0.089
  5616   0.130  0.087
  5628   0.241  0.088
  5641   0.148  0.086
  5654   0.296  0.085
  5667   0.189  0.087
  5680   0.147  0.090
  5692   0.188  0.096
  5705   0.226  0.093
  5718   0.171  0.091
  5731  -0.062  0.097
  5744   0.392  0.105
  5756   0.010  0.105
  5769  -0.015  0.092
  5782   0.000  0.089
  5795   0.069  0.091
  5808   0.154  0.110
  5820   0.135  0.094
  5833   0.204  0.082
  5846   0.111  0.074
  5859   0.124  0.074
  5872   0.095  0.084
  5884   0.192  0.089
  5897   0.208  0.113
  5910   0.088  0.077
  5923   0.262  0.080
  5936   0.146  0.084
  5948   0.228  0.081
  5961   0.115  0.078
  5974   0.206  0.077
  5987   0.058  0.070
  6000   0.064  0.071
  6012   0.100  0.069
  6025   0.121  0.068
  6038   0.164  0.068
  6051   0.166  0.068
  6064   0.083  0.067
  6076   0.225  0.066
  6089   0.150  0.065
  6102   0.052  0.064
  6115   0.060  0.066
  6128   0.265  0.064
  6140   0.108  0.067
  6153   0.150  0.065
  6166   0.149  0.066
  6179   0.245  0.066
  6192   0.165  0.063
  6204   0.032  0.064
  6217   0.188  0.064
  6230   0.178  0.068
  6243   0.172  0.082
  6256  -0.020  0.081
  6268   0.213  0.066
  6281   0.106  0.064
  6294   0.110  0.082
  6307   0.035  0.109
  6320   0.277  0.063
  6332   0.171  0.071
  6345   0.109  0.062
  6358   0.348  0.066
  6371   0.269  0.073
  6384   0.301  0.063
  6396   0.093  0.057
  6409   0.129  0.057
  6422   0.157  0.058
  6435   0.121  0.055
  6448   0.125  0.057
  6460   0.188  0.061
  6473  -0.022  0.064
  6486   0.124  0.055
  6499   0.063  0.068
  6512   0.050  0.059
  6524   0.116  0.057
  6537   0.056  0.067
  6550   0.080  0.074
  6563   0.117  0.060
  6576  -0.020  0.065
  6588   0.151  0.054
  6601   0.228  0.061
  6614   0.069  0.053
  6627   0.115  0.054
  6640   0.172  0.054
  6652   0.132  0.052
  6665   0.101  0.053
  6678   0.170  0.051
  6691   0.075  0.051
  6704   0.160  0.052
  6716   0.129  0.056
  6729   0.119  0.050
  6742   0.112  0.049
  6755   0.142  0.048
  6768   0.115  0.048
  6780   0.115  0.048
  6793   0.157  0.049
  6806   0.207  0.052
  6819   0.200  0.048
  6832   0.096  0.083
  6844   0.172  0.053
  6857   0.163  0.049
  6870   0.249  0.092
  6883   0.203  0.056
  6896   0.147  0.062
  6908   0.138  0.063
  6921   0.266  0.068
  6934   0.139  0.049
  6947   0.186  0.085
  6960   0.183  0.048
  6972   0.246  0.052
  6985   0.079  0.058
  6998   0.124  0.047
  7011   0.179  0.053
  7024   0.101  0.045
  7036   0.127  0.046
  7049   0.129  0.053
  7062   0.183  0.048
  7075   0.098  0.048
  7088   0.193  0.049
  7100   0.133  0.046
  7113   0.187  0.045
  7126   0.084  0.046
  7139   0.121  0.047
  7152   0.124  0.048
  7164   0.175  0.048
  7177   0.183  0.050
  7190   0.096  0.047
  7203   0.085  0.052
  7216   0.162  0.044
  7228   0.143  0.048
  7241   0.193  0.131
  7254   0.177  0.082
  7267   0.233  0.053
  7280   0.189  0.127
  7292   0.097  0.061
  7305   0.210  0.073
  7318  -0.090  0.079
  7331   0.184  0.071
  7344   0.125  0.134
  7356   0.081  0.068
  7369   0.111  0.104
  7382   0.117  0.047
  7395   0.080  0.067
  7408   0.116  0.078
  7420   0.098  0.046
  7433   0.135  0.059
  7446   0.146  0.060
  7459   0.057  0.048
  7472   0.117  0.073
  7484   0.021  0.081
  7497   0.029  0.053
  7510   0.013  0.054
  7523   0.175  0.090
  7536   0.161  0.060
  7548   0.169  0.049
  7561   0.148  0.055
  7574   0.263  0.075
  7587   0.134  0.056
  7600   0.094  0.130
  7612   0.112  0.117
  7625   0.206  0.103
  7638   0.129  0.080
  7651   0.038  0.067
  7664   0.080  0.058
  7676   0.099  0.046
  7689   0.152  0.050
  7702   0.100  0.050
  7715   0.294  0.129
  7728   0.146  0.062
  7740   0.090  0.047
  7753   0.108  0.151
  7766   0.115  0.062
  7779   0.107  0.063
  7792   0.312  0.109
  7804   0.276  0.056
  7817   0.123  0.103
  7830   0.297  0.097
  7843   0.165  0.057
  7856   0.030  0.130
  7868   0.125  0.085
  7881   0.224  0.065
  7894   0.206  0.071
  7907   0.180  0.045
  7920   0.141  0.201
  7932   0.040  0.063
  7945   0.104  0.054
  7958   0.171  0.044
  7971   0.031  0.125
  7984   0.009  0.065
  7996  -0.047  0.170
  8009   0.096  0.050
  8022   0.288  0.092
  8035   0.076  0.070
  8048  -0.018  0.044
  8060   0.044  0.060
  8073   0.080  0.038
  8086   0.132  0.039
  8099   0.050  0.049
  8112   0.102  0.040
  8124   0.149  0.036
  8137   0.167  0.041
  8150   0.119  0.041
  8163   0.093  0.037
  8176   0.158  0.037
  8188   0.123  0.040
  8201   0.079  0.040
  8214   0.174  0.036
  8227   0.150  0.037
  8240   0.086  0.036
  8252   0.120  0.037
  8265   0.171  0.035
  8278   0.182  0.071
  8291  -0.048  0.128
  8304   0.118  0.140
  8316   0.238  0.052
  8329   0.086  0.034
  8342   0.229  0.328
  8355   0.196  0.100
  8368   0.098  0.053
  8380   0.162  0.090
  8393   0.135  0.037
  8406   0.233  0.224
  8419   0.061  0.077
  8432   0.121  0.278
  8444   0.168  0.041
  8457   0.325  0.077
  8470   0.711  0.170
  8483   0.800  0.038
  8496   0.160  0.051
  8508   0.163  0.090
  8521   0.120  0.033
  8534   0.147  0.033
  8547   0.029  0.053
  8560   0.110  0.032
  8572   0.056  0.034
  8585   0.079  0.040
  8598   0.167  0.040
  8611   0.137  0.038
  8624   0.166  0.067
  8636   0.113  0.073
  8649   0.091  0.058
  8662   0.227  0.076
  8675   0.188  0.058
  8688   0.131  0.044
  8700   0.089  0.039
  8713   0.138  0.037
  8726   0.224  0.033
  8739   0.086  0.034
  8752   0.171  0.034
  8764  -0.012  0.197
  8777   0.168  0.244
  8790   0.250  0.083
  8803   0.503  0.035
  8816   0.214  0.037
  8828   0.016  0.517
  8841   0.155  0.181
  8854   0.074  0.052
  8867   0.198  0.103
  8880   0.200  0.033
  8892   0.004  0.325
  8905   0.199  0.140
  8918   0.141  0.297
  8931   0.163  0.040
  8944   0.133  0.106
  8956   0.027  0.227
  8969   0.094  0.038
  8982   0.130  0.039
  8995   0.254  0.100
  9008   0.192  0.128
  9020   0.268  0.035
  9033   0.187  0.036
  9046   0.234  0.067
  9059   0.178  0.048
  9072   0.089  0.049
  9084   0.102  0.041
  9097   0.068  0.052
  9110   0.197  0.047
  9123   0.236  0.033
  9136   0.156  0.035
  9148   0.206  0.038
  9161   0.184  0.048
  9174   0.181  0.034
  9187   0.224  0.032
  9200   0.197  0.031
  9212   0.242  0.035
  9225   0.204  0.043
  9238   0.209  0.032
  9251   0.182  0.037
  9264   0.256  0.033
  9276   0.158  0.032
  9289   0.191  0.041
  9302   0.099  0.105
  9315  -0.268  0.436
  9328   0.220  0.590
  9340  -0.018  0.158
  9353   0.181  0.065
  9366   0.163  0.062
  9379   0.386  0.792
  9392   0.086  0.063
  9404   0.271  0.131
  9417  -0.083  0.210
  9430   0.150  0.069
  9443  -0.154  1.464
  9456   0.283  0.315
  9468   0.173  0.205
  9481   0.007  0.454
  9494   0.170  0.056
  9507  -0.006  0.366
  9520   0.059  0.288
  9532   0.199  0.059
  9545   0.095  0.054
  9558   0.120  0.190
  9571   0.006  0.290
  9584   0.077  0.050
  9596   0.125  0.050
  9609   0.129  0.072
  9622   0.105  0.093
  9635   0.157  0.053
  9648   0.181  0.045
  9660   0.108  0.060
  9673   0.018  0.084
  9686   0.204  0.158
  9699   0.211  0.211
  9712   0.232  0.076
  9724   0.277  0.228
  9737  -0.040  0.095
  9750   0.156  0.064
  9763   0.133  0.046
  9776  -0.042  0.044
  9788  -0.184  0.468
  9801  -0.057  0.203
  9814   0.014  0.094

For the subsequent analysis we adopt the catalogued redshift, 1.274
